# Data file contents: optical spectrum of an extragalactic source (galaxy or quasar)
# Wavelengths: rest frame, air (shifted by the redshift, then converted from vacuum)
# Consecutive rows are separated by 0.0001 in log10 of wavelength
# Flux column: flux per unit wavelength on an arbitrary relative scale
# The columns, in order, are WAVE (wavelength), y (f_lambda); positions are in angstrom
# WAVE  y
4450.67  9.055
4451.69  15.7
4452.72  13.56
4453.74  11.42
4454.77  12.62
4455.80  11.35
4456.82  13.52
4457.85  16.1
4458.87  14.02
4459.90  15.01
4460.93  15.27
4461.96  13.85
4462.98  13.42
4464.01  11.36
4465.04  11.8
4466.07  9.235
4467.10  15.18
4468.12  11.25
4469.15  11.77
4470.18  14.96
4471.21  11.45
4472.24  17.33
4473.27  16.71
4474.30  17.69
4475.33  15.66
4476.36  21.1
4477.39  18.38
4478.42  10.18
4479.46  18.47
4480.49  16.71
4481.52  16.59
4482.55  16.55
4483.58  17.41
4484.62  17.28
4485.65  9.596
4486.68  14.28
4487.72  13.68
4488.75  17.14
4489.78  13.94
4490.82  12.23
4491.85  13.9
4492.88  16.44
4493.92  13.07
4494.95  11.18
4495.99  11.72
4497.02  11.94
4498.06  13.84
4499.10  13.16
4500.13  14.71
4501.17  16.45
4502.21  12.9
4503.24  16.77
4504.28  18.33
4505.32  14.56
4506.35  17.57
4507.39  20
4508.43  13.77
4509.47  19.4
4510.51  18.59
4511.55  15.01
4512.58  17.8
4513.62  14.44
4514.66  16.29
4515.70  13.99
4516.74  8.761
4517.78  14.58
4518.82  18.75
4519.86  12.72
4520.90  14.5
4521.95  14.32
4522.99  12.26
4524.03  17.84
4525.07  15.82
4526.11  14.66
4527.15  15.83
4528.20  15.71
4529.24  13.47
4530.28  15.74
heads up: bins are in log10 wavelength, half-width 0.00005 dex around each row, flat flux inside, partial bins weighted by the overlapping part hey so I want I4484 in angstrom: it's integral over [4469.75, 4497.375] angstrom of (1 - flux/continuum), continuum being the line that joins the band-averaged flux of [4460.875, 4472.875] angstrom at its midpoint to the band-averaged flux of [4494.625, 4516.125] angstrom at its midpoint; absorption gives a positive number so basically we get -2.0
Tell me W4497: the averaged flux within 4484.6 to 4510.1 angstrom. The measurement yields 14.7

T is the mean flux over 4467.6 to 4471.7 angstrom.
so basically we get 12.4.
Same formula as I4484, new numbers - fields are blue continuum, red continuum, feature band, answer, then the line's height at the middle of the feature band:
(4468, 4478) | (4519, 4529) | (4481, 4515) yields 0.40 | 15.4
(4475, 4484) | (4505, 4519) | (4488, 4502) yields 2.21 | 16.4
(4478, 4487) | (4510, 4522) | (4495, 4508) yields 0.10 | 15.1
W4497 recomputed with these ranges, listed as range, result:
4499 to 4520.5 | 15.7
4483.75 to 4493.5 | 14.4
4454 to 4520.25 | 14.7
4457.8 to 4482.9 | 14.8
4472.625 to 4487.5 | 16.1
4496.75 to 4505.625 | 14.8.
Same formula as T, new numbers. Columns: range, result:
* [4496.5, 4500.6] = 13.4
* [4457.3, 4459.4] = 15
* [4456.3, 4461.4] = 14.8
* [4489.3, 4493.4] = 14.1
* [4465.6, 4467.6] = 12.2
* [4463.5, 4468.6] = 11.8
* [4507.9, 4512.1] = 16.7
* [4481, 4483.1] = 16.6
